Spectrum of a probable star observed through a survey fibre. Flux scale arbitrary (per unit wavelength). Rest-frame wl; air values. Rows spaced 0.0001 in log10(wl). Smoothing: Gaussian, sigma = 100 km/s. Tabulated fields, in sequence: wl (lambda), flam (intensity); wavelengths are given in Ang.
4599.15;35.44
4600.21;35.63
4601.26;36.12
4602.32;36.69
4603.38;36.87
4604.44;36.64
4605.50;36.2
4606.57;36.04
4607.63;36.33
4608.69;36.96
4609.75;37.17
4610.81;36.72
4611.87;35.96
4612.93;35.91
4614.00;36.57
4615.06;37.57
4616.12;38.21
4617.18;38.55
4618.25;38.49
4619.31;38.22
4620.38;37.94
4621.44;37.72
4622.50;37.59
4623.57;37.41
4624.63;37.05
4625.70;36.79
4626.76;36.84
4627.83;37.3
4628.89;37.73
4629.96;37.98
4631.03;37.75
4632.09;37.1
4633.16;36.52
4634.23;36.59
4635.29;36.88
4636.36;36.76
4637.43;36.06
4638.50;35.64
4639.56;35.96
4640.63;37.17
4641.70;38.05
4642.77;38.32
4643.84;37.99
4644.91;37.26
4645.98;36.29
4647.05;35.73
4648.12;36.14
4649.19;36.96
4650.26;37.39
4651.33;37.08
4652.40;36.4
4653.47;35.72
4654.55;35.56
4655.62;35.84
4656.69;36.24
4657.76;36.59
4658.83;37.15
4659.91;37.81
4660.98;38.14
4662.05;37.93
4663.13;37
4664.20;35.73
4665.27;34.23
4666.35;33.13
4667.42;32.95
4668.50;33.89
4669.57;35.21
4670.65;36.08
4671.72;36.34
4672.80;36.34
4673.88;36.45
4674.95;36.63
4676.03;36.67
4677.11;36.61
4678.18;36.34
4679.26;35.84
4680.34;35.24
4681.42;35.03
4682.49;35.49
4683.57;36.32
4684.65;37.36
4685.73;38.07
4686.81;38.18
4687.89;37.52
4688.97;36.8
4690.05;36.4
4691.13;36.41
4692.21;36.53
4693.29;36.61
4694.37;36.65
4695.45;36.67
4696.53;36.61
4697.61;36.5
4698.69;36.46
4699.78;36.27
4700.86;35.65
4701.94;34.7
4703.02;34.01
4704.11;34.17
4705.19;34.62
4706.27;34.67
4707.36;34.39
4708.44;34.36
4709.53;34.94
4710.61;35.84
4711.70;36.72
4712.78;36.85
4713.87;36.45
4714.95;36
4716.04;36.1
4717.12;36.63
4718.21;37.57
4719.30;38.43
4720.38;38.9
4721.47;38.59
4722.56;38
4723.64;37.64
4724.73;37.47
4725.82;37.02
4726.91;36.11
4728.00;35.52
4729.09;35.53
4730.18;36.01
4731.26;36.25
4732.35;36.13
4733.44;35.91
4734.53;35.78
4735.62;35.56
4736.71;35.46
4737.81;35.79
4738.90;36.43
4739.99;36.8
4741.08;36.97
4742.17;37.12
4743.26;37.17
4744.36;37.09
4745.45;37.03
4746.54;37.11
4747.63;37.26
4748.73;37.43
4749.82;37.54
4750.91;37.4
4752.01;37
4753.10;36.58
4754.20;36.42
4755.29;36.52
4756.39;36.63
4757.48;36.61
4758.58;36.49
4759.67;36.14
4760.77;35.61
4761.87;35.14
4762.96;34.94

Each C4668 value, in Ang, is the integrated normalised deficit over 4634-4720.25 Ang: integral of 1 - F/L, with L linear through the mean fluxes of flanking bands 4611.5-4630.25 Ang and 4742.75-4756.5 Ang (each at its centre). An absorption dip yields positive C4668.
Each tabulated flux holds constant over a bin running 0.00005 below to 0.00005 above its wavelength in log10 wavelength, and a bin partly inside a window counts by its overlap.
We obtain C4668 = 2.3 Ang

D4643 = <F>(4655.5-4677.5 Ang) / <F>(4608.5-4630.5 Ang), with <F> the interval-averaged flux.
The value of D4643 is 0.96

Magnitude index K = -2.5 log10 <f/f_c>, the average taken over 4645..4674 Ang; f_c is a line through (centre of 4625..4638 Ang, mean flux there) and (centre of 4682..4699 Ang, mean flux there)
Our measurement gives 0.02 mag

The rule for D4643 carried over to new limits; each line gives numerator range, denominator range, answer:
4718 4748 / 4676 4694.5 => 1.01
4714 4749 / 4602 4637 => 0.99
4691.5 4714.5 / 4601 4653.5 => 0.97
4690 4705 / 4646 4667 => 0.99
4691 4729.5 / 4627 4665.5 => 0.98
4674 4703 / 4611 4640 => 0.98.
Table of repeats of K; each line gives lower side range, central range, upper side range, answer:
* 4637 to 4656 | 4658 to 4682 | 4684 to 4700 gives 0.02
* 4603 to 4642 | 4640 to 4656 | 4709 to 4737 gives 0.00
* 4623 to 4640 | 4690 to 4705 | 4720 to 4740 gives 0.02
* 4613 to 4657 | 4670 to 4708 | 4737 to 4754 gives 0.03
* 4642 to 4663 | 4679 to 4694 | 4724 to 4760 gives 0.01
